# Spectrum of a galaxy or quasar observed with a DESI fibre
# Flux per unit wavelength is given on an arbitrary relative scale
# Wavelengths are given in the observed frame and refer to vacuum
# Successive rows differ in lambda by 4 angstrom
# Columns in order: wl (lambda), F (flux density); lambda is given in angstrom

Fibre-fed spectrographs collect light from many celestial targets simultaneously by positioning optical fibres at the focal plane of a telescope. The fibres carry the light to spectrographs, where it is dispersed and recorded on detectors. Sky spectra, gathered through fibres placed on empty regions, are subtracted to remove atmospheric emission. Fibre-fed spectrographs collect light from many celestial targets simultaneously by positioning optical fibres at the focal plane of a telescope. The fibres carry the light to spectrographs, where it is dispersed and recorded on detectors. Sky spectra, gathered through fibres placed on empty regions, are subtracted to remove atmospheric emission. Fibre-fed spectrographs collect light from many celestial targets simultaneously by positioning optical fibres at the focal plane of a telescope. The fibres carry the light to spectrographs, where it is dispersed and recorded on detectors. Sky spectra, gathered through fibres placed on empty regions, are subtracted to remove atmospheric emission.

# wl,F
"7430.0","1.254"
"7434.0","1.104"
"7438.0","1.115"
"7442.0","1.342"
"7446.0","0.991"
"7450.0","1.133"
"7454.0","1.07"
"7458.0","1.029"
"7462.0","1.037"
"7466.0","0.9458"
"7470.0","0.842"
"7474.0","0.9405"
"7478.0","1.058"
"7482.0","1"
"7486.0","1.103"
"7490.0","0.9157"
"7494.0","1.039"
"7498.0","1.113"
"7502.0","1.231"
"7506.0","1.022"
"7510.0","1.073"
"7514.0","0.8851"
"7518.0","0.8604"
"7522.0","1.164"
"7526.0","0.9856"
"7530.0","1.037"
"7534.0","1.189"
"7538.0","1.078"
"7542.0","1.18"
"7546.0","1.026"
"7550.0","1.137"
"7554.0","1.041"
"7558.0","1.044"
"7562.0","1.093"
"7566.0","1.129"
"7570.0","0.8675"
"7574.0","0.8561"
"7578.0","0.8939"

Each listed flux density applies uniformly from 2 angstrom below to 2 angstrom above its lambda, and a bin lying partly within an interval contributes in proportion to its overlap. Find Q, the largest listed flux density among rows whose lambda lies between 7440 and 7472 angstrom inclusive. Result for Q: 1.342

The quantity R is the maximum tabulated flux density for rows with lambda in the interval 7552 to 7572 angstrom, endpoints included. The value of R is 1.129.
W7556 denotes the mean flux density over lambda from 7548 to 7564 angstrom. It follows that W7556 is 1.08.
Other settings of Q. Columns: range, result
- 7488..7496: 1.039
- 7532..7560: 1.189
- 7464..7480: 1.058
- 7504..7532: 1.164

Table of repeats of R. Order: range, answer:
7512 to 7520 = 0.8851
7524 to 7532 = 1.037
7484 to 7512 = 1.231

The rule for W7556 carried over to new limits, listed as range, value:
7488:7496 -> 0.977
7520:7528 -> 1.07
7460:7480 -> 0.965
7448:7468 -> 1.04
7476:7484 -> 1.03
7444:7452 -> 1.06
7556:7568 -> 1.09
